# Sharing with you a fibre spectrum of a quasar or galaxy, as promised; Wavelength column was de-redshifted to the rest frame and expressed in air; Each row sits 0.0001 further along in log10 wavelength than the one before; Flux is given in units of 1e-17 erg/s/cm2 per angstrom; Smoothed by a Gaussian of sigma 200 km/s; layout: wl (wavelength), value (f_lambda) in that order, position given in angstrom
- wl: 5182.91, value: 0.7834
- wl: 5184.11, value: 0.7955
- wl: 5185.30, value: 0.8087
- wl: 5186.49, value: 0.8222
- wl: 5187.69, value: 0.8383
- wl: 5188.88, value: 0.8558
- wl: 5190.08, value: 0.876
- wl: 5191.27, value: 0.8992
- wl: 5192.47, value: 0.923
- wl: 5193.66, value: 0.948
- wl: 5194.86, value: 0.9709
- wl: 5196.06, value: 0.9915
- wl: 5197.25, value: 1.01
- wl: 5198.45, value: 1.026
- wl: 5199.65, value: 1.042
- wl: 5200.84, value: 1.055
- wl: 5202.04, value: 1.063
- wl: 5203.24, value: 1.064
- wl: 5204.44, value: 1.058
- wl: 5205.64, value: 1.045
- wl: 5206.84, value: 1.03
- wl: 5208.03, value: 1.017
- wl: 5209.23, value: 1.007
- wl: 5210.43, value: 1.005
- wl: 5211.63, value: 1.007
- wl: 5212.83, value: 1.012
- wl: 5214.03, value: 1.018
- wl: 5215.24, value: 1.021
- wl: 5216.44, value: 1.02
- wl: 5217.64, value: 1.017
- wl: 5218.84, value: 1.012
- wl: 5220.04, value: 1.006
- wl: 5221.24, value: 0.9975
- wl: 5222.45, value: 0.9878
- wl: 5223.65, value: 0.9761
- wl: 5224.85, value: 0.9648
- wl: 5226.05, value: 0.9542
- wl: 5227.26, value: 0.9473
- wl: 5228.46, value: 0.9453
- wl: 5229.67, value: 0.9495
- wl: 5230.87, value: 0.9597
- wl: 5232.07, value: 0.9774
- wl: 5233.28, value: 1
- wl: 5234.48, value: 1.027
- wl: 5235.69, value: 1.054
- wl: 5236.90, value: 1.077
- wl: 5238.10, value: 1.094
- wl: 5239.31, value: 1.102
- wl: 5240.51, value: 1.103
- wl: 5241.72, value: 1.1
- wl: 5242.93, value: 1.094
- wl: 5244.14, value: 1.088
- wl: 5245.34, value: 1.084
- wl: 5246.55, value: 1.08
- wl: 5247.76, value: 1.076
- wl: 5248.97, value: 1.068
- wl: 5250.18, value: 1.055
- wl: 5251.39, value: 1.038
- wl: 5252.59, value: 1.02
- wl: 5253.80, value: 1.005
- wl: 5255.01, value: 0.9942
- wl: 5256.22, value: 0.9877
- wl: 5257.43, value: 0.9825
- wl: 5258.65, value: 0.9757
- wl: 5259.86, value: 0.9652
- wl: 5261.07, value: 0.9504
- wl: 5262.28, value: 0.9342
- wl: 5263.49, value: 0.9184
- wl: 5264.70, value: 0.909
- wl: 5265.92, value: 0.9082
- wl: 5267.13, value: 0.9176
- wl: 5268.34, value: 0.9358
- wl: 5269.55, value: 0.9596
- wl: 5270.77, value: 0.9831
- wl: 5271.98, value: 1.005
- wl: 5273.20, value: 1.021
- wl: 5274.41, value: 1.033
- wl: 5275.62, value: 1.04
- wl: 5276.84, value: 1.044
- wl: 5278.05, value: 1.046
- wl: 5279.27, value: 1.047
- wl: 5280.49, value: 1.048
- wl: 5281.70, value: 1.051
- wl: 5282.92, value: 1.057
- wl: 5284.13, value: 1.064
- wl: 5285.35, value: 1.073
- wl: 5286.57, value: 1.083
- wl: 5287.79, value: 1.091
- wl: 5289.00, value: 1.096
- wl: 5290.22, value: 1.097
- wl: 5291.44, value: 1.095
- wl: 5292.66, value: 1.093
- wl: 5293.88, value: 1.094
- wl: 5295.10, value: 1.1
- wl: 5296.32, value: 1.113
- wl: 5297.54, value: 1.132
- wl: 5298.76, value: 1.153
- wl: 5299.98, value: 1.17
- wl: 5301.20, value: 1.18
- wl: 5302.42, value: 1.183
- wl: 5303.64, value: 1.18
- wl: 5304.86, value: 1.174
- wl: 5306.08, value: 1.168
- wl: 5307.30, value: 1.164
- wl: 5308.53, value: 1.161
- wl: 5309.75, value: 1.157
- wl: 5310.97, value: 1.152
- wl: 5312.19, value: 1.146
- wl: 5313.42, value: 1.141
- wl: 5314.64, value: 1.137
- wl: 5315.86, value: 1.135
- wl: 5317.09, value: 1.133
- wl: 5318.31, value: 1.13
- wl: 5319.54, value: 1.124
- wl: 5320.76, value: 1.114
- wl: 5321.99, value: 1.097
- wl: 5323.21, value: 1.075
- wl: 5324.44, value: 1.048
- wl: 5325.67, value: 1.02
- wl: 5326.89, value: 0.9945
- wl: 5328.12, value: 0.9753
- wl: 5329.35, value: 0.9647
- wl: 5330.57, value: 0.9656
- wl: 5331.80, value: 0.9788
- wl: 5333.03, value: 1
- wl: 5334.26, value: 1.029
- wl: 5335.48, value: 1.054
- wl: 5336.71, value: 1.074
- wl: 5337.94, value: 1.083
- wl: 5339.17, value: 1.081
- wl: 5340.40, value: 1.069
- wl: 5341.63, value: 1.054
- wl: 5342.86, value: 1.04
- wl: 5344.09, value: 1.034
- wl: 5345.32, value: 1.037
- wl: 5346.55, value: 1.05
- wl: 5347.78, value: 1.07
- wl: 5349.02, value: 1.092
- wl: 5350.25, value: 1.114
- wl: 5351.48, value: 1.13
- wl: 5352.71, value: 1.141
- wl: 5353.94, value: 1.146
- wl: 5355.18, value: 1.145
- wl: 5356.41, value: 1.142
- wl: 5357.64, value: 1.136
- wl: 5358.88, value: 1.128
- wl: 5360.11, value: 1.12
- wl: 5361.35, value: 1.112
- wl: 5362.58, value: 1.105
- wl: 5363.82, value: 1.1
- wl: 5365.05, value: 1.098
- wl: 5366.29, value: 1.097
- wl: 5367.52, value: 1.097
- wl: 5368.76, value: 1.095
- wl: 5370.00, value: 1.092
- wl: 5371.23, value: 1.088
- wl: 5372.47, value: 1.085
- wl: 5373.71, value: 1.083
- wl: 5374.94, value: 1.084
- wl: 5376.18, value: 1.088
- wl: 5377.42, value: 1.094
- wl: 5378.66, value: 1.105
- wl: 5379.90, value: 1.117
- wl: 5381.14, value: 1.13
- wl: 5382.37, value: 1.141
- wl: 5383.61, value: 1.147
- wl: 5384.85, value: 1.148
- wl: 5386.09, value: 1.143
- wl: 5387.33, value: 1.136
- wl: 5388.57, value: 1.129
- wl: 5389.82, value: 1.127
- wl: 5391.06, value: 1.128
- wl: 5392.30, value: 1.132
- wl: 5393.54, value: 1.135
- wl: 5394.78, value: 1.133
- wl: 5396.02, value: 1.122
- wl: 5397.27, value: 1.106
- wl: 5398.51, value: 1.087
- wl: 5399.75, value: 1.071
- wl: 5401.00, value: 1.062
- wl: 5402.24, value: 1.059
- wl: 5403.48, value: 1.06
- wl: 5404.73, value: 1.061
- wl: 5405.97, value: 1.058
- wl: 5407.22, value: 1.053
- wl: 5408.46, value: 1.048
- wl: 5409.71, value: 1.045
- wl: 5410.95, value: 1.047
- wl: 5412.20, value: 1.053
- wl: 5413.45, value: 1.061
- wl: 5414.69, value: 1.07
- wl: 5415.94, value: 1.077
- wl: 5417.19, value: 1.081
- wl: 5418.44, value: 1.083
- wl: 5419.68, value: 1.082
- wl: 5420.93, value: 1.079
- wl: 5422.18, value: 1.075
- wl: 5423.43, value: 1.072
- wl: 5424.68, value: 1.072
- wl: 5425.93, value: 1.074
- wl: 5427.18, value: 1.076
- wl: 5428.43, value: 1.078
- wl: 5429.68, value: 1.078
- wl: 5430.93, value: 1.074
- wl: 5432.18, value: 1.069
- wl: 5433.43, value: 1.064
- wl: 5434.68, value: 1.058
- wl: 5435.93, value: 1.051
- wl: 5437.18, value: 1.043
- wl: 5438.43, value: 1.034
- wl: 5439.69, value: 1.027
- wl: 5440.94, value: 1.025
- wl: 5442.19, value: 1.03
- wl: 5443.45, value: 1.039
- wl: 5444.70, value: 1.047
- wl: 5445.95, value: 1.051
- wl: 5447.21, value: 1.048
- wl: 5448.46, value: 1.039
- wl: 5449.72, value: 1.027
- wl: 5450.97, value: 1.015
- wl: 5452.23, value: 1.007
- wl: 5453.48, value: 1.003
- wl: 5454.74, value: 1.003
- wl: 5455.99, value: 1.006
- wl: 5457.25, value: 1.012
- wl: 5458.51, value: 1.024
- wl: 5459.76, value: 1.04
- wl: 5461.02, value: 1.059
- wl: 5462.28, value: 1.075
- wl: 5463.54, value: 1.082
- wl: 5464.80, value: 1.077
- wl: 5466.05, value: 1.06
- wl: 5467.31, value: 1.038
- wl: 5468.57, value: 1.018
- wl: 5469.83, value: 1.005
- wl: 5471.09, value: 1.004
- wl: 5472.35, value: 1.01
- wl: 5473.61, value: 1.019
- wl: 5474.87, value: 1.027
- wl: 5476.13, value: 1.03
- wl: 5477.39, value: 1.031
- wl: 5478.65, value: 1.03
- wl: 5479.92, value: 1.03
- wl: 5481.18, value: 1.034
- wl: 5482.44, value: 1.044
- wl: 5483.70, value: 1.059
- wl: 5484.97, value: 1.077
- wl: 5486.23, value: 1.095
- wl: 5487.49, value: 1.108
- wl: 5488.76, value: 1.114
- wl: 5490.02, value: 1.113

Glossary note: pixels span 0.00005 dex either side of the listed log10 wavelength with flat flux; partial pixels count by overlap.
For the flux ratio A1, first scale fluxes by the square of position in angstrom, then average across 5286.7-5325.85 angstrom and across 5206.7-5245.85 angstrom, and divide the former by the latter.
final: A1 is 1.1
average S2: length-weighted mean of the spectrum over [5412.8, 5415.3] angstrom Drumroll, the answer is 1.07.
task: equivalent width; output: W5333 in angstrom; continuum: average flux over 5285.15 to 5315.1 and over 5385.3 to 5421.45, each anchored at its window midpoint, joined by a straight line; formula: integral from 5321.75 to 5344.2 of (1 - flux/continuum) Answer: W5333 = 1.74 angstrom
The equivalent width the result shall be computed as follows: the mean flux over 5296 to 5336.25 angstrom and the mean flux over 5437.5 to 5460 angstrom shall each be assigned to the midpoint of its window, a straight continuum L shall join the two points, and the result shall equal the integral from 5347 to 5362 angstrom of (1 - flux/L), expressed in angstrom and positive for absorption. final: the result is -0.59 angstrom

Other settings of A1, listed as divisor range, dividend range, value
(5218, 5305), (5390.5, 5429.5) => 1.10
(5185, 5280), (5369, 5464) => 1.15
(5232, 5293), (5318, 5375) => 1.08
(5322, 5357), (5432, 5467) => 1.02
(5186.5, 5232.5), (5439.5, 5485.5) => 1.15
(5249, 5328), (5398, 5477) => 1.04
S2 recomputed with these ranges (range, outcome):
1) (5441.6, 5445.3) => 1.04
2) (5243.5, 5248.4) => 1.08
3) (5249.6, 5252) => 1.05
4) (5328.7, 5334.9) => 0.989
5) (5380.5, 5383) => 1.14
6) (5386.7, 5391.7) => 1.13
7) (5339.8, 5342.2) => 1.06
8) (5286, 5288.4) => 1.09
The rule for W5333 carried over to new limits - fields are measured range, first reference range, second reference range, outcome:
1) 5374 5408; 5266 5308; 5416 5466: -1.5 angstrom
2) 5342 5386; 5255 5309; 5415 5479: -2.3 angstrom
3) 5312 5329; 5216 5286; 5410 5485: -1.0 angstrom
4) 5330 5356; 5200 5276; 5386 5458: -0.6 angstrom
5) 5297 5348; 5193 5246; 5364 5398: -0.5 angstrom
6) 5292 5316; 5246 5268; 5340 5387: -2.5 angstrom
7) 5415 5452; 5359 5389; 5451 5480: 0.0 angstrom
